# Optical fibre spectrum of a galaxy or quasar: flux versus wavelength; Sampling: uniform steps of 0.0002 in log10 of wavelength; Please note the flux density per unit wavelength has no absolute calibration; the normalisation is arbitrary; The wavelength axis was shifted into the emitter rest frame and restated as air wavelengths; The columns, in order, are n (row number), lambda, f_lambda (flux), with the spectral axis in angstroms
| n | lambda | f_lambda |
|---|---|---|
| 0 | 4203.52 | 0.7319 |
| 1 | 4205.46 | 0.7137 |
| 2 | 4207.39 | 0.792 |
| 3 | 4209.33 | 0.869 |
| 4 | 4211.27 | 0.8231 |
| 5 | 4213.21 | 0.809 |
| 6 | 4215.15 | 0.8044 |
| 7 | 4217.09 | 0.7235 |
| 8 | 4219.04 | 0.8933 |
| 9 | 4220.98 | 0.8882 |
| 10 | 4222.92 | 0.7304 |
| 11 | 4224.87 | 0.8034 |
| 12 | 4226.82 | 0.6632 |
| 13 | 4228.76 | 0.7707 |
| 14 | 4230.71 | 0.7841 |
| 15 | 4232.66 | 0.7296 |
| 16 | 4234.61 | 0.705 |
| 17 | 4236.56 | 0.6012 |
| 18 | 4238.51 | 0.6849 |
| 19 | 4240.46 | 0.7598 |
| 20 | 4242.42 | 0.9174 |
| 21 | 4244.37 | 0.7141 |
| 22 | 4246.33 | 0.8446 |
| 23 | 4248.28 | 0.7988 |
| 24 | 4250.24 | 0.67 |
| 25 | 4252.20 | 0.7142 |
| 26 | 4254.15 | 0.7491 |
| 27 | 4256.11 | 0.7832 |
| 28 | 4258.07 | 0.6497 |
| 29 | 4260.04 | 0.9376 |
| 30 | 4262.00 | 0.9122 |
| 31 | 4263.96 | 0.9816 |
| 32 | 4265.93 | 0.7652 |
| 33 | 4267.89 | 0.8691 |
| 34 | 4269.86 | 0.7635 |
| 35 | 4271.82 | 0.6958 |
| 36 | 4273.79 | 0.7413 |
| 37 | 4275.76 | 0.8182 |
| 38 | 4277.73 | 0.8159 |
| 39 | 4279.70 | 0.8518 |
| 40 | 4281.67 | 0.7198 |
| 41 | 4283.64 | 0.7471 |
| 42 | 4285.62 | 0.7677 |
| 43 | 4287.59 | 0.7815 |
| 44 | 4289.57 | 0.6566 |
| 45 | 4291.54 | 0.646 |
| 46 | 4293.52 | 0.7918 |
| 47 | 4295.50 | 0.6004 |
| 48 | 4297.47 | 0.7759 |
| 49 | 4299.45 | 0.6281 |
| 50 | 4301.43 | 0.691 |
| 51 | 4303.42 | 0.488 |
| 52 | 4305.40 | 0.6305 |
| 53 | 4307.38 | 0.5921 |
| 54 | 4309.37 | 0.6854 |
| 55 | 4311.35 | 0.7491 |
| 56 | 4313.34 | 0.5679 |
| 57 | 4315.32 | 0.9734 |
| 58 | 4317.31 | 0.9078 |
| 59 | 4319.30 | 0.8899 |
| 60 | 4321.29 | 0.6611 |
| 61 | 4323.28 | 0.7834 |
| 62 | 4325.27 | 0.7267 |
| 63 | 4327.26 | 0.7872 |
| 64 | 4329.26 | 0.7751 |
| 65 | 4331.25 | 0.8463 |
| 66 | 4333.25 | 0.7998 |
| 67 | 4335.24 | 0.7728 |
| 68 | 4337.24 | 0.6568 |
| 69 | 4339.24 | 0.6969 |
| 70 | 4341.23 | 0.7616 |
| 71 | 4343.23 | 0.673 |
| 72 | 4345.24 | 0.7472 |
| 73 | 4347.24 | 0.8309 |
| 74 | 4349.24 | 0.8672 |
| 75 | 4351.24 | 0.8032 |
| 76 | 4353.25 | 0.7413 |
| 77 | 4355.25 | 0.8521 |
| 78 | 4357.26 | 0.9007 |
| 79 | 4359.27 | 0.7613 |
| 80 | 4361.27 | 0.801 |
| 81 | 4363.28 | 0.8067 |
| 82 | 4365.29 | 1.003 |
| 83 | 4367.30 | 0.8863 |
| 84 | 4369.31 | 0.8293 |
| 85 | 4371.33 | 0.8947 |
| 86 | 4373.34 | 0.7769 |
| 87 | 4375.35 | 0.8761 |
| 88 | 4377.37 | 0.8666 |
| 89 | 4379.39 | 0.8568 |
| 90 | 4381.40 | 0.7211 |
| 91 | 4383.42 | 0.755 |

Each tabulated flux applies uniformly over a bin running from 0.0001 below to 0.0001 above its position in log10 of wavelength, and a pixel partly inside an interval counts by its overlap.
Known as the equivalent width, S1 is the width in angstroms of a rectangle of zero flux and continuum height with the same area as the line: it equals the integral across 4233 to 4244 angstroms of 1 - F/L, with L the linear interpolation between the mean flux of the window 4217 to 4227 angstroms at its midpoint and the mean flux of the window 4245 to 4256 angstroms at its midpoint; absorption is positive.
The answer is 0.6 angstroms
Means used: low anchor 0.798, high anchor 0.756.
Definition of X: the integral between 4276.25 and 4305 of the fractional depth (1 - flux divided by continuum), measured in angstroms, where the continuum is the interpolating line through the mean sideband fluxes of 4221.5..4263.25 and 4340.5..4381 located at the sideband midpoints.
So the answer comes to 2.76 angstroms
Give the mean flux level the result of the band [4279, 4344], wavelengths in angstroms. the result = 0.73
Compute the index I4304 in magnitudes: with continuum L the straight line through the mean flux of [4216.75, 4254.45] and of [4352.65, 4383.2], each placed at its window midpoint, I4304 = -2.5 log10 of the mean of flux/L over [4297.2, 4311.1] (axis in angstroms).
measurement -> 0.24 mag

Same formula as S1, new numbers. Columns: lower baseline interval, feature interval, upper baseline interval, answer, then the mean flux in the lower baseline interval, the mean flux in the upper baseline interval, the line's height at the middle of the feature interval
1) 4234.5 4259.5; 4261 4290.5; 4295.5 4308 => -4.6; 0.742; 0.633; 0.685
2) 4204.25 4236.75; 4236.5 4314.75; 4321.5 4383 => 4.4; 0.774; 0.801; 0.786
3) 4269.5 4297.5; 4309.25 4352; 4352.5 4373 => 1.7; 0.744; 0.847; 0.805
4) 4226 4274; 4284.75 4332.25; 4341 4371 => 4.3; 0.769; 0.821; 0.798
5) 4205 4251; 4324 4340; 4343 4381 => 1.2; 0.772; 0.832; 0.818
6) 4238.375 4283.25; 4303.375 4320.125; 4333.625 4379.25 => 1.5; 0.791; 0.81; 0.801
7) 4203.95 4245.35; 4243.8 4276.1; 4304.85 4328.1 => -1.2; 0.77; 0.748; 0.762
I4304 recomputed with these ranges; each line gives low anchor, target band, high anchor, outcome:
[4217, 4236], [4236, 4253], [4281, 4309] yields -0.01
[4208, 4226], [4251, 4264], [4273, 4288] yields -0.02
